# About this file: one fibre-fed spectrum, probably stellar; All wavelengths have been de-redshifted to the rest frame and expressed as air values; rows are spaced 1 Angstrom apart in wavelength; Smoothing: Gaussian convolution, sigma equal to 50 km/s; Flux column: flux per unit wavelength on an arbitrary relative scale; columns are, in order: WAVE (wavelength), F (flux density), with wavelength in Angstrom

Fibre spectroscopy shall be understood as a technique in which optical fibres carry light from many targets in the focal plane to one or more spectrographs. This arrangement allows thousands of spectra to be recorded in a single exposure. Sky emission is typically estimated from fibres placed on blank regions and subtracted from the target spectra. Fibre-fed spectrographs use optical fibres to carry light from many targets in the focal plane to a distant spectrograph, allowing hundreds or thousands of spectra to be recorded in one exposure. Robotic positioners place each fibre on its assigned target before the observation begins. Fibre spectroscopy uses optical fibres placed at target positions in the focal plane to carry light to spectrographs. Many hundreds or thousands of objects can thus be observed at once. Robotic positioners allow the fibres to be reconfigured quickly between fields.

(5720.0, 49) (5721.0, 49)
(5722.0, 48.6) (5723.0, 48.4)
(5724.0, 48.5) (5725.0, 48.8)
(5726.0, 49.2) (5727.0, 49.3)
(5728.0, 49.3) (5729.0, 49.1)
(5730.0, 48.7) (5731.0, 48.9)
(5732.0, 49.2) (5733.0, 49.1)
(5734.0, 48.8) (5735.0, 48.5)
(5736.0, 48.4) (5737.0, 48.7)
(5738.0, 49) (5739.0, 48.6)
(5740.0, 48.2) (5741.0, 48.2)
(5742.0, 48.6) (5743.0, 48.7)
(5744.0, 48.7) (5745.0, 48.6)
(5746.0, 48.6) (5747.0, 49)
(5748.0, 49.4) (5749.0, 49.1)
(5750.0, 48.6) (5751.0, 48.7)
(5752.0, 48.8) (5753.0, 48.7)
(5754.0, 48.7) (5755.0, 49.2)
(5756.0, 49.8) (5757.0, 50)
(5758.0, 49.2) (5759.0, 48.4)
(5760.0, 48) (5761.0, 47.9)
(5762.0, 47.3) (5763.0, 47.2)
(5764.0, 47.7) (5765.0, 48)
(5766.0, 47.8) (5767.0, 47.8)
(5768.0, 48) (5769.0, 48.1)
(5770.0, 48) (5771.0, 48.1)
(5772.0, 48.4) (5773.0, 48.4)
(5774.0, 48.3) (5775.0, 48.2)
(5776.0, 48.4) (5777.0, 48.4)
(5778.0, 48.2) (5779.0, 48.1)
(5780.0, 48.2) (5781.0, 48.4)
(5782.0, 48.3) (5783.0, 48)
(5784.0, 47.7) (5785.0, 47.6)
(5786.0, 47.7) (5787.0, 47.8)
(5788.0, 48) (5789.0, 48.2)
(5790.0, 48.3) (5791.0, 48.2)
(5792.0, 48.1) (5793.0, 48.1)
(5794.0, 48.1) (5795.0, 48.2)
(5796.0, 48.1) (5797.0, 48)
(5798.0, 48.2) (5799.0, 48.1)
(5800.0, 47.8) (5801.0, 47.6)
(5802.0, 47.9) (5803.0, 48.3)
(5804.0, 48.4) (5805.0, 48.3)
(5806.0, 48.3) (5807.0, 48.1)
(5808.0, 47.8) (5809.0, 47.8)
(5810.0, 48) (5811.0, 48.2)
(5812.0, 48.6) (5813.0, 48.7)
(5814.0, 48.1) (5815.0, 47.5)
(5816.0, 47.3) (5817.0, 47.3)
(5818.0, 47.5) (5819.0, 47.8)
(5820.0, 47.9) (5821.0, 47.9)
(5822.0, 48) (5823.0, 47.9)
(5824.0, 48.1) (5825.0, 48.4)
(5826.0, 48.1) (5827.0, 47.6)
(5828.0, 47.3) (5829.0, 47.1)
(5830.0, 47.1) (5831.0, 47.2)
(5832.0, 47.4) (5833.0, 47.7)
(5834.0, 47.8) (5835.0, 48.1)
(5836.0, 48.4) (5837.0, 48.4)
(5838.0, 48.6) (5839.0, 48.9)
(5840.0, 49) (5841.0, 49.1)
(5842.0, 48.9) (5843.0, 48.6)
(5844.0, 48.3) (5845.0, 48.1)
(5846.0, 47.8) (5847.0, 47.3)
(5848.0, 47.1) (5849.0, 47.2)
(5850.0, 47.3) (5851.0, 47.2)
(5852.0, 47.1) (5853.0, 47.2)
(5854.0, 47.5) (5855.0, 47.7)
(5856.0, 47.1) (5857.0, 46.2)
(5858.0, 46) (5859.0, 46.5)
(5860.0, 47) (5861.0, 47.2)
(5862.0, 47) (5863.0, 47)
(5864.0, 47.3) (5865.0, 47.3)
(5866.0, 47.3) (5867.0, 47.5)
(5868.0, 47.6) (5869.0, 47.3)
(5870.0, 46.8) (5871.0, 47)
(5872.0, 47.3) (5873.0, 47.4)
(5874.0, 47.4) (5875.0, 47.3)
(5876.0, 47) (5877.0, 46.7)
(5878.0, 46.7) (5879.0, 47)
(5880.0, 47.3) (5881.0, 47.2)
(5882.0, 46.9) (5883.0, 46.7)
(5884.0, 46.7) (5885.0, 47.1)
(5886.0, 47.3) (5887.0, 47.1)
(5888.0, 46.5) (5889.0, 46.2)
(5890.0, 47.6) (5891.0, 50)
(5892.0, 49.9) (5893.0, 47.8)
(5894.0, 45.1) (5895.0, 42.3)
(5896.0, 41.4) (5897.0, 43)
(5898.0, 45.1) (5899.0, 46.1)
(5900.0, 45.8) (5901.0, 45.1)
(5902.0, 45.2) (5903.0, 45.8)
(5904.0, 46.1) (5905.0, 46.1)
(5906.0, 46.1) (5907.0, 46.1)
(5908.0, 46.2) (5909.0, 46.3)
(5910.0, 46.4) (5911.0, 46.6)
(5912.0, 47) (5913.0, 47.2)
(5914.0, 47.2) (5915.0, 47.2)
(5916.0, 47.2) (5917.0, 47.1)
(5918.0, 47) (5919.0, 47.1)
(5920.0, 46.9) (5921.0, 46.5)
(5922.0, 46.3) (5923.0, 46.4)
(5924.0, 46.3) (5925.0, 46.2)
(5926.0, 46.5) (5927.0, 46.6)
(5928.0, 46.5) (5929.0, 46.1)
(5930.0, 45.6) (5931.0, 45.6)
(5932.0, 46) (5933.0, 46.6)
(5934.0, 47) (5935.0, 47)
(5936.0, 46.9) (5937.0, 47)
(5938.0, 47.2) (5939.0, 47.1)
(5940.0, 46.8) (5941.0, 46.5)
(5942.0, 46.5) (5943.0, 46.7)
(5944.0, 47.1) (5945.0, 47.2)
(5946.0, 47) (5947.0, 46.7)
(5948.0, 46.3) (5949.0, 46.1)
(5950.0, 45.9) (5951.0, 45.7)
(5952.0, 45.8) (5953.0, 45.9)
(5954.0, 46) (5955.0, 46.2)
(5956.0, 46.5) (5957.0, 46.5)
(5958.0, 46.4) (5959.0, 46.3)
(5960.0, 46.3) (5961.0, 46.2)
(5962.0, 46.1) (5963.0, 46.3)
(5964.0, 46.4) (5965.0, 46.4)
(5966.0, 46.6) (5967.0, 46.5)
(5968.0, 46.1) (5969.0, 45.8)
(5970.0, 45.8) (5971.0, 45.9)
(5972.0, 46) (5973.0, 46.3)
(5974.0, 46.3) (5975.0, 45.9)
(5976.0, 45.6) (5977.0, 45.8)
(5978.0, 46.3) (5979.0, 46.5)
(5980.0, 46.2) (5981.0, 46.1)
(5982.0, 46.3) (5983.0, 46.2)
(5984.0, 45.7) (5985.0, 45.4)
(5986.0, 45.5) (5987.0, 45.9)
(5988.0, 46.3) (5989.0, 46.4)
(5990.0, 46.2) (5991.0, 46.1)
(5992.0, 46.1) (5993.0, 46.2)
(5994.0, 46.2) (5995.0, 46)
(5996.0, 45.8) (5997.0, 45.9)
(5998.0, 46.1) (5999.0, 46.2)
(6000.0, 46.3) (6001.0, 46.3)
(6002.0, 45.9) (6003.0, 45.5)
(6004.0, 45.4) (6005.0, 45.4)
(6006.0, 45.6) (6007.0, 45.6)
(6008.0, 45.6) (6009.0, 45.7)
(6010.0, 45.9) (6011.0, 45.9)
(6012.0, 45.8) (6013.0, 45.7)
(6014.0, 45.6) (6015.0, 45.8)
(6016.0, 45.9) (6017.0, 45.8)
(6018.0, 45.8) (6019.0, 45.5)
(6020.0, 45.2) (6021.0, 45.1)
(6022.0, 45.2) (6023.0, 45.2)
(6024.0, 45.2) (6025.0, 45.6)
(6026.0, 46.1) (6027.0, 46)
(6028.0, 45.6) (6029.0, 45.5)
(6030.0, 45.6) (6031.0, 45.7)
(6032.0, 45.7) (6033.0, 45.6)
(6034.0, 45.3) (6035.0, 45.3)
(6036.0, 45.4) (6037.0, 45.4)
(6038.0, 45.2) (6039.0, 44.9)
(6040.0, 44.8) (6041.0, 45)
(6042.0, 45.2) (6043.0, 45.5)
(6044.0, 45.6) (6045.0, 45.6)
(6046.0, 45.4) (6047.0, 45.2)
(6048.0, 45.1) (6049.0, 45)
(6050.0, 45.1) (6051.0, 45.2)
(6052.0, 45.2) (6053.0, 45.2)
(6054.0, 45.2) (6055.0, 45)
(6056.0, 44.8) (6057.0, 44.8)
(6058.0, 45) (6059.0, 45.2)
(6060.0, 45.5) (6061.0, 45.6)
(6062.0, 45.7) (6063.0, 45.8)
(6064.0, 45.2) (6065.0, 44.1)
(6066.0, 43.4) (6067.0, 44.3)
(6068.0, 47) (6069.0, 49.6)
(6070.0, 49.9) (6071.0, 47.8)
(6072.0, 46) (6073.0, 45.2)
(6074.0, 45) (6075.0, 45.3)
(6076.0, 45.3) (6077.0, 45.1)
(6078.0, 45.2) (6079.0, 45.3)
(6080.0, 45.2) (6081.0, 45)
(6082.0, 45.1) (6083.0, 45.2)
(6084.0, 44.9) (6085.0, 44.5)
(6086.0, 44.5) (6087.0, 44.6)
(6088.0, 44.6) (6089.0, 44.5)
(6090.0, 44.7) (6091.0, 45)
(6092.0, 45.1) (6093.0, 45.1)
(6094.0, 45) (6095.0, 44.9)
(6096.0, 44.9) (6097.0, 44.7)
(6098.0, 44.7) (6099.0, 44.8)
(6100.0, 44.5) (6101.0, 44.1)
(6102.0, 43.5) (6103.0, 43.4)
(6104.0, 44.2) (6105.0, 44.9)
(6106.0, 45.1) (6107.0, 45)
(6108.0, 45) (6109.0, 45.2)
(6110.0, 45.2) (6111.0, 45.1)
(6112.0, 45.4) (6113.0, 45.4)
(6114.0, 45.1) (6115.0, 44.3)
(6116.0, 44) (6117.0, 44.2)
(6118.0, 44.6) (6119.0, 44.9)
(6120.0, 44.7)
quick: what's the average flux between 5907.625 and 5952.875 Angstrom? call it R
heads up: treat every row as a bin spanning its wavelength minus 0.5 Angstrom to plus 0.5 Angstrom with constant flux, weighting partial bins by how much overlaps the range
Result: 46.6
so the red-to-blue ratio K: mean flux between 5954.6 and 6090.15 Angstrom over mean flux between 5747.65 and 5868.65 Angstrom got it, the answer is 1.0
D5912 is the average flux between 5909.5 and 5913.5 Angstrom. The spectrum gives 46.8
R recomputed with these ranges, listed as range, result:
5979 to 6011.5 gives 45.9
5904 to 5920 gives 46.7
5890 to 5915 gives 46.1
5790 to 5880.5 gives 47.7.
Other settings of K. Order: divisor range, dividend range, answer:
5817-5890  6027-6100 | 0.95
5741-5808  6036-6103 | 0.94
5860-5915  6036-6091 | 0.97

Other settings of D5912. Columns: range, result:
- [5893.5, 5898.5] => 43.4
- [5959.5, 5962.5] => 46.2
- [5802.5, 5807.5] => 48.3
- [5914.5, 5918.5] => 47.1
